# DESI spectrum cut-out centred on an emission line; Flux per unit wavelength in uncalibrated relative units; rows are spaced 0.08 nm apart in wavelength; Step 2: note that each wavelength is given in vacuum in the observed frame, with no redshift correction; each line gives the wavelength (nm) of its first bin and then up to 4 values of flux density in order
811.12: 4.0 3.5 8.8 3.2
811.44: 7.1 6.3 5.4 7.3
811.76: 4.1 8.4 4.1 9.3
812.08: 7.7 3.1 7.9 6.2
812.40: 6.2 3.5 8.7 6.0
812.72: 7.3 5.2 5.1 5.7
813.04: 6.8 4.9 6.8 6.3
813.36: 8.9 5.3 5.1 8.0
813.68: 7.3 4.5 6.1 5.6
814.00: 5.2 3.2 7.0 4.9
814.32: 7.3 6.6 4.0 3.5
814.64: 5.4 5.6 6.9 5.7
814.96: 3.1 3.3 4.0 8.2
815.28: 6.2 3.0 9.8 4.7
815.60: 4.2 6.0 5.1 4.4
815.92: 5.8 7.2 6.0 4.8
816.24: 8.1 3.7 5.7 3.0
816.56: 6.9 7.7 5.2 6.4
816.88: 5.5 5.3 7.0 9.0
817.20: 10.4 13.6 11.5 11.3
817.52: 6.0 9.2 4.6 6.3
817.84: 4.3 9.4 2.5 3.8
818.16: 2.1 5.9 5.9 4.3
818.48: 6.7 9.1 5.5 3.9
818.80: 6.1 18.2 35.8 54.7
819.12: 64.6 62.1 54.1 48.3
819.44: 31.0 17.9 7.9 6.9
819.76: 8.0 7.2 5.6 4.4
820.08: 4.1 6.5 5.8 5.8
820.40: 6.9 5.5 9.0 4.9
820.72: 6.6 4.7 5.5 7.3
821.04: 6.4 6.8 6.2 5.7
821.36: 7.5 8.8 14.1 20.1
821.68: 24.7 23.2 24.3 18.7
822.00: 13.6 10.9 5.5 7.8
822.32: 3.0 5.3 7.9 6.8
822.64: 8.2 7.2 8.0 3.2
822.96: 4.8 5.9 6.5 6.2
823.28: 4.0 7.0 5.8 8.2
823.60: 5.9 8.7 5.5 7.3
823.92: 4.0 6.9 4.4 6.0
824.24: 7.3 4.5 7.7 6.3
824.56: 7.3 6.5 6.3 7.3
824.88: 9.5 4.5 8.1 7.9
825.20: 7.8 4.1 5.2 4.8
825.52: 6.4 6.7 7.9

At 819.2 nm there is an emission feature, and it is Halpha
